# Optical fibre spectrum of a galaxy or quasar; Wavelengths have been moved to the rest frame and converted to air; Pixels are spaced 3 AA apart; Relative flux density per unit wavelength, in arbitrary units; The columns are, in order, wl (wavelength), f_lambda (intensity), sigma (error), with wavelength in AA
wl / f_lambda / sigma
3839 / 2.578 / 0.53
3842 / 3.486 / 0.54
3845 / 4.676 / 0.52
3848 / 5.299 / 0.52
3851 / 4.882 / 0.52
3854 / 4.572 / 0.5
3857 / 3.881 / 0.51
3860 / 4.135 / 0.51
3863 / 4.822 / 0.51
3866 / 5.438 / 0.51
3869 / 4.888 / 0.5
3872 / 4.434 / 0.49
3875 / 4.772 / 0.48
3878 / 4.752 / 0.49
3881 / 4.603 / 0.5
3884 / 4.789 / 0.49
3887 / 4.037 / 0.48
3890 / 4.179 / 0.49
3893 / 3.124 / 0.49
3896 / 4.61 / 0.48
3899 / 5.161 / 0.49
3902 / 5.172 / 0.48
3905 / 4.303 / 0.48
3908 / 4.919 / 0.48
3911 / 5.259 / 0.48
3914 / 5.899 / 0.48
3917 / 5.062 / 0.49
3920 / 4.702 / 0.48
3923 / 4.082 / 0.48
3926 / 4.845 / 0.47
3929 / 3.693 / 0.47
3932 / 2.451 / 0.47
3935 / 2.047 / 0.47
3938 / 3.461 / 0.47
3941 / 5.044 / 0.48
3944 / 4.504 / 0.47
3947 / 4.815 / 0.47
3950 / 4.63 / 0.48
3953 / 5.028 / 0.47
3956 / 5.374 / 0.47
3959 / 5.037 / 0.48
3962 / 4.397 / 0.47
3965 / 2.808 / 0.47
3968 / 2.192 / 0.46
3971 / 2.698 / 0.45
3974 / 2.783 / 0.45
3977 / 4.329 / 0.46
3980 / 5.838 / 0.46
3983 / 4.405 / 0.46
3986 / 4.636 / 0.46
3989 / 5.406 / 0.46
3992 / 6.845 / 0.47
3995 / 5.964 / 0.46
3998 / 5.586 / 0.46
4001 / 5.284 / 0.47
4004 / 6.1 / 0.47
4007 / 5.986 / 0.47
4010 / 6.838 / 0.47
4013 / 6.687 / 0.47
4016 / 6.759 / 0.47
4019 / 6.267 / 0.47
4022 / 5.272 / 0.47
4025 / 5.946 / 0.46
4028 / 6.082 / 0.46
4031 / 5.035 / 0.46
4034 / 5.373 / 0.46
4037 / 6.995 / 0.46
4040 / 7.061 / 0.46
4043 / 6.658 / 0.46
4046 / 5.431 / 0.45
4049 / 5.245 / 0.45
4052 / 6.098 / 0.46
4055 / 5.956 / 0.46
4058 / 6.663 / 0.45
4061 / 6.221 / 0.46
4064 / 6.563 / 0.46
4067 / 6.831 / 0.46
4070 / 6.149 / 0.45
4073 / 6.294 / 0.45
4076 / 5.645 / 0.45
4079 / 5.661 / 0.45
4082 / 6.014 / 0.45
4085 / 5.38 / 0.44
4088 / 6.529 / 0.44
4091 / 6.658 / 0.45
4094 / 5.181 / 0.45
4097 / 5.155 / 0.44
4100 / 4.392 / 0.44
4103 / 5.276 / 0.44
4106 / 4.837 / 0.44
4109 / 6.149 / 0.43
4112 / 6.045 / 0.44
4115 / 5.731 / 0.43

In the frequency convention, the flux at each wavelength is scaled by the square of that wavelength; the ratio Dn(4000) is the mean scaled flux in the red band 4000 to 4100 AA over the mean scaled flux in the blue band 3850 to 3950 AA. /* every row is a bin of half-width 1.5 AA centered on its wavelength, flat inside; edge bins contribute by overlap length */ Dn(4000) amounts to 1.46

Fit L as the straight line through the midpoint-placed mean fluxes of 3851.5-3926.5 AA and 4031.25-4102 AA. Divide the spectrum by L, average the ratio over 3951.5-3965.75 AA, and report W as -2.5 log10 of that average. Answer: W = 0.12 mag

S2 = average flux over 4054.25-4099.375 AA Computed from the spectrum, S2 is 6.03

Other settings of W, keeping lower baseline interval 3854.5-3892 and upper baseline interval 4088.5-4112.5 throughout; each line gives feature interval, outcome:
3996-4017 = -0.21 mag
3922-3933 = 0.24 mag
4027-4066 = -0.16 mag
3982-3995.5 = -0.09 mag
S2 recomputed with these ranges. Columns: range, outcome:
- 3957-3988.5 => 3.98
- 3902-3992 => 4.36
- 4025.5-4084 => 6.1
